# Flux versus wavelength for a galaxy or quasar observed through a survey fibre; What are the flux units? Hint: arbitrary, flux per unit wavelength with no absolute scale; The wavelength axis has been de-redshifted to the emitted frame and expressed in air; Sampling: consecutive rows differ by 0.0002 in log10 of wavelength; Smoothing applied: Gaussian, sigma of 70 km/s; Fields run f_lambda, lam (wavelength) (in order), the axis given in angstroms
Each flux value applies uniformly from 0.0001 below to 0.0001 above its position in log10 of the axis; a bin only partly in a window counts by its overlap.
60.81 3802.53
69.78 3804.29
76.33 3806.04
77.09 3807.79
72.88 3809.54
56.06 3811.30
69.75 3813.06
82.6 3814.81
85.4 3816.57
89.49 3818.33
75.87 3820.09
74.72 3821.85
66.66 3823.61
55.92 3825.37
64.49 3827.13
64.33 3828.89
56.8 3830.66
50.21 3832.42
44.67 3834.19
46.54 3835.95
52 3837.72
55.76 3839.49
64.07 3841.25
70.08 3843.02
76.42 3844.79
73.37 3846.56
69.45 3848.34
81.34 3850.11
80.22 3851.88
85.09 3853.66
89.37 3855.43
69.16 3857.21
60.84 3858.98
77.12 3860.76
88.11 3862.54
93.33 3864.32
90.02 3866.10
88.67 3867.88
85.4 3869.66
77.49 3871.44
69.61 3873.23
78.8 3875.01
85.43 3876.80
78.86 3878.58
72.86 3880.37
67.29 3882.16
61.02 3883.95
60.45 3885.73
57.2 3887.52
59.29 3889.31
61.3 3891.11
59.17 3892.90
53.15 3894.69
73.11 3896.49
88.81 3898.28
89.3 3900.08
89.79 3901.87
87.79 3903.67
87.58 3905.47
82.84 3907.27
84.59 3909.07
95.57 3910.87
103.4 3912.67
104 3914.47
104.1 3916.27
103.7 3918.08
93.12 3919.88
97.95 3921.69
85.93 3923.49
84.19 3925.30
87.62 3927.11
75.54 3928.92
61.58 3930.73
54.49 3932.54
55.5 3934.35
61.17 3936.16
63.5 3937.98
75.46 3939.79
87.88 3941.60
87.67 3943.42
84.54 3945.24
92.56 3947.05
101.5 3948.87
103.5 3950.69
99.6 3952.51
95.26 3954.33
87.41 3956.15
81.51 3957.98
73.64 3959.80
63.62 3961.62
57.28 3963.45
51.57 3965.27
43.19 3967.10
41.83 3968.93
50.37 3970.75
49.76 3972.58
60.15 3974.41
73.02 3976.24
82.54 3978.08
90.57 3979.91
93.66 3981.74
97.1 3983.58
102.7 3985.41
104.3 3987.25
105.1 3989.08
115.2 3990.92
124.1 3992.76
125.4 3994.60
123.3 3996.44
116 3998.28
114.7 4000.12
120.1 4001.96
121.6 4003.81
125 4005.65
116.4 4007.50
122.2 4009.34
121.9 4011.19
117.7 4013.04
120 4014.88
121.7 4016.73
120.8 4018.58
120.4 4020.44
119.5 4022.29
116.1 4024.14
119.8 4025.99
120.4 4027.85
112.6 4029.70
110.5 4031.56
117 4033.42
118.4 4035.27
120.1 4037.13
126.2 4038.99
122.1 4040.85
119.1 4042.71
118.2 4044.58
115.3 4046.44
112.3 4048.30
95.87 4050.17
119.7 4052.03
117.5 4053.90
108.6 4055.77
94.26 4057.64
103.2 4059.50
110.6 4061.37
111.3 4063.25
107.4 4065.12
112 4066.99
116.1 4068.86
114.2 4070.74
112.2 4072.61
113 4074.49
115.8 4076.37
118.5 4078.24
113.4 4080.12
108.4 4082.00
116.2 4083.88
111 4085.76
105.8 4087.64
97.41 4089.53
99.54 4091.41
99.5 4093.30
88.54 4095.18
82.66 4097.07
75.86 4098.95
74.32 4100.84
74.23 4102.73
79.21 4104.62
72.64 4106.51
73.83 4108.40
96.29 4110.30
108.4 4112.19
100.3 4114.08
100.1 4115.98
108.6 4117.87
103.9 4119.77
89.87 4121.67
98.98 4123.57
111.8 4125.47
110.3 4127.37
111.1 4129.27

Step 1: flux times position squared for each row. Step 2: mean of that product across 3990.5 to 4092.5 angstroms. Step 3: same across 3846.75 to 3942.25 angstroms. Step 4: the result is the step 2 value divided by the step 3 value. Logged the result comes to 1.6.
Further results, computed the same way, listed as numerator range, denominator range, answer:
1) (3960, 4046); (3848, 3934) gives 1.37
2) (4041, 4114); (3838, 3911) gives 1.51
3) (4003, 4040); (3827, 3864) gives 1.92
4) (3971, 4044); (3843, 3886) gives 1.53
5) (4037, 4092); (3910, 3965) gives 1.42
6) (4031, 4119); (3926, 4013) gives 1.24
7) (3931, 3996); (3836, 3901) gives 1.17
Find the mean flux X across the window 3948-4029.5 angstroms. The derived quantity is 98.7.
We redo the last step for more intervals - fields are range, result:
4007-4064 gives 116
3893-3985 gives 79.8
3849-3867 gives 81.3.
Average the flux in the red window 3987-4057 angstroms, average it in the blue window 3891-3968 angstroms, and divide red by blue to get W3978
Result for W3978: 1.45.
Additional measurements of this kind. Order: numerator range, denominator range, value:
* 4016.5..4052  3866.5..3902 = 1.61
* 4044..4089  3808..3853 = 1.65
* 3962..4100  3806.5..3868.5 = 1.47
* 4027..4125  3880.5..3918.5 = 1.32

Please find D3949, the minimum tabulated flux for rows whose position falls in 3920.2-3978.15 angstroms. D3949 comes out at 41.83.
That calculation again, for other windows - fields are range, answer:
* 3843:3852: 69.45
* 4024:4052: 95.87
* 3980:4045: 93.66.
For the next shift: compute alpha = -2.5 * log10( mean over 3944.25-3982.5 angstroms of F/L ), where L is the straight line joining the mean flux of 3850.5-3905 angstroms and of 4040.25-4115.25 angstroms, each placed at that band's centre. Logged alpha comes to 0.17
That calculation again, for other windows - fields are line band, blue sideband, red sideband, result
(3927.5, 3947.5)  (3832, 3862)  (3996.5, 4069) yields 0.25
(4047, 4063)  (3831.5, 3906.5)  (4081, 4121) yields -0.20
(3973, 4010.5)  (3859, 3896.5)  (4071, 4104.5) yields -0.20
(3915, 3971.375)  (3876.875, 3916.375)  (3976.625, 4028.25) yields 0.19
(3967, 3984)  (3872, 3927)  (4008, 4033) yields 0.46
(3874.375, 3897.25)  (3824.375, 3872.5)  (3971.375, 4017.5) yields 0.19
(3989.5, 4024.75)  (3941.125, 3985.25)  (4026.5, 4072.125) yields -0.25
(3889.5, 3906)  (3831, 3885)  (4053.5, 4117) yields 0.03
